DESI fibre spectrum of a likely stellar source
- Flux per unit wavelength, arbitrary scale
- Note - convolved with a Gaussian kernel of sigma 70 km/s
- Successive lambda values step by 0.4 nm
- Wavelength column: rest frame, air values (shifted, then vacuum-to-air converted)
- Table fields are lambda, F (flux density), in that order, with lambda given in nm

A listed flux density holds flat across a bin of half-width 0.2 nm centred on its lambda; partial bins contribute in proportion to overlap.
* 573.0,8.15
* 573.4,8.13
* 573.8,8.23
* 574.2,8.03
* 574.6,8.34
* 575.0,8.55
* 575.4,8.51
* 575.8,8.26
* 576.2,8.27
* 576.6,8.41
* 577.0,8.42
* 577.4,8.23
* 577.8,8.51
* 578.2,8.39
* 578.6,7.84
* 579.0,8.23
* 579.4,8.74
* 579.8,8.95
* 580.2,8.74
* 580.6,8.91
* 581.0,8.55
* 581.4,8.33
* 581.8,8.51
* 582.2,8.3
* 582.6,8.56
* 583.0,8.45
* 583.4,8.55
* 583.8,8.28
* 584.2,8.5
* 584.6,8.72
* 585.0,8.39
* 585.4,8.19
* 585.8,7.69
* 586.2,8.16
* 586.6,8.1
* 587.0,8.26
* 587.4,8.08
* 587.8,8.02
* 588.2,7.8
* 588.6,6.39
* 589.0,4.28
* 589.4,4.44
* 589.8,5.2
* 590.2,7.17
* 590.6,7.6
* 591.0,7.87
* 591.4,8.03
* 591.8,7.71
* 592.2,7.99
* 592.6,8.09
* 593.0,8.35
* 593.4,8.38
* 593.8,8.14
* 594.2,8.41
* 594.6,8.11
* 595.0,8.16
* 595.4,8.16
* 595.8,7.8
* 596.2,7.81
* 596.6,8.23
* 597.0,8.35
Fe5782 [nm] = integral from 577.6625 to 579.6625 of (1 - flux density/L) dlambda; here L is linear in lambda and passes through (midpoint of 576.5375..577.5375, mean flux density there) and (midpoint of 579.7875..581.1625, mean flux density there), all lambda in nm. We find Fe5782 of 0.046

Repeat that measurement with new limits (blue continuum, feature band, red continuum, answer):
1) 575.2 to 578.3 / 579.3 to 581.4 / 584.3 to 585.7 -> -0.09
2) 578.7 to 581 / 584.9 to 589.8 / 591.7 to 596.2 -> 0.68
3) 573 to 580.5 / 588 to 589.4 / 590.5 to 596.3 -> 0.38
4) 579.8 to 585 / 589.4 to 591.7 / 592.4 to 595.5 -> 0.38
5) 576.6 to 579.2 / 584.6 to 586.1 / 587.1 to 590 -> -0.26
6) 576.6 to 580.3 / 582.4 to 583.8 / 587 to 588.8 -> -0.08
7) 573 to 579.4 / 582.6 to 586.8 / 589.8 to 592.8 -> -0.21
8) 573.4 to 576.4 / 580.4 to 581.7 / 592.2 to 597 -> -0.05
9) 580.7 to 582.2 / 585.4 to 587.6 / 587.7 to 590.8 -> -0.31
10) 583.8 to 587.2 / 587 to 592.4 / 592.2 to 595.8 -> 0.79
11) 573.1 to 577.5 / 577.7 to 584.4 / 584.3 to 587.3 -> -0.19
